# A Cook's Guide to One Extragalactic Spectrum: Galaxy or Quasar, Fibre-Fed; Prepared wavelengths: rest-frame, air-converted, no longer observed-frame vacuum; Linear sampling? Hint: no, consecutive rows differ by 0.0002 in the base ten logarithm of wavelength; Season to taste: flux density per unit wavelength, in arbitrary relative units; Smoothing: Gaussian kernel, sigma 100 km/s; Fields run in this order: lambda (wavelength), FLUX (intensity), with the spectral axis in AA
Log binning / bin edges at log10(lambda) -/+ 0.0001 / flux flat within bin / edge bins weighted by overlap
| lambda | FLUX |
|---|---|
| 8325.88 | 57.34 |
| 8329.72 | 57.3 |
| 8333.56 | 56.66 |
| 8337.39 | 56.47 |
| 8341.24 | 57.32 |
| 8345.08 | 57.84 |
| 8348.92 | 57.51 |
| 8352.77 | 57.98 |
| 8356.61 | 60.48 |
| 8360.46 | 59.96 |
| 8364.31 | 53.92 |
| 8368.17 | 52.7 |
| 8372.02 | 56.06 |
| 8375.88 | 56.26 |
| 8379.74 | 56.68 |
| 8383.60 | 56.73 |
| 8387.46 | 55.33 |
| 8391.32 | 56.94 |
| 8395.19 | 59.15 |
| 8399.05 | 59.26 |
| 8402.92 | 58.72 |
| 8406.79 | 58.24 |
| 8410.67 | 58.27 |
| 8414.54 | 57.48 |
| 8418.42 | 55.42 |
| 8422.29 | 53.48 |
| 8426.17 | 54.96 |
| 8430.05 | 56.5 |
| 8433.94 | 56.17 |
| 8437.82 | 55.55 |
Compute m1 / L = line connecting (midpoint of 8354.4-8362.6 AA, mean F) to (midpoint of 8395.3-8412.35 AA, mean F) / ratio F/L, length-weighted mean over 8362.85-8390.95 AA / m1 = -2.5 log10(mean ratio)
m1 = 0.08 mag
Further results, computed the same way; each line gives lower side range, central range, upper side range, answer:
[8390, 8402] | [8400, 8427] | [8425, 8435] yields 0.01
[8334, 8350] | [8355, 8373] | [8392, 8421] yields 0.02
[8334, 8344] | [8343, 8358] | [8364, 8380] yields -0.04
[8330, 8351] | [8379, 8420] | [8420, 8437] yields -0.03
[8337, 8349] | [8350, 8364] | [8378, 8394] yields -0.03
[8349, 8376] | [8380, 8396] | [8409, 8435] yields -0.01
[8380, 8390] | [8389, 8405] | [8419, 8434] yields -0.05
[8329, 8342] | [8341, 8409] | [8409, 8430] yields -0.02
